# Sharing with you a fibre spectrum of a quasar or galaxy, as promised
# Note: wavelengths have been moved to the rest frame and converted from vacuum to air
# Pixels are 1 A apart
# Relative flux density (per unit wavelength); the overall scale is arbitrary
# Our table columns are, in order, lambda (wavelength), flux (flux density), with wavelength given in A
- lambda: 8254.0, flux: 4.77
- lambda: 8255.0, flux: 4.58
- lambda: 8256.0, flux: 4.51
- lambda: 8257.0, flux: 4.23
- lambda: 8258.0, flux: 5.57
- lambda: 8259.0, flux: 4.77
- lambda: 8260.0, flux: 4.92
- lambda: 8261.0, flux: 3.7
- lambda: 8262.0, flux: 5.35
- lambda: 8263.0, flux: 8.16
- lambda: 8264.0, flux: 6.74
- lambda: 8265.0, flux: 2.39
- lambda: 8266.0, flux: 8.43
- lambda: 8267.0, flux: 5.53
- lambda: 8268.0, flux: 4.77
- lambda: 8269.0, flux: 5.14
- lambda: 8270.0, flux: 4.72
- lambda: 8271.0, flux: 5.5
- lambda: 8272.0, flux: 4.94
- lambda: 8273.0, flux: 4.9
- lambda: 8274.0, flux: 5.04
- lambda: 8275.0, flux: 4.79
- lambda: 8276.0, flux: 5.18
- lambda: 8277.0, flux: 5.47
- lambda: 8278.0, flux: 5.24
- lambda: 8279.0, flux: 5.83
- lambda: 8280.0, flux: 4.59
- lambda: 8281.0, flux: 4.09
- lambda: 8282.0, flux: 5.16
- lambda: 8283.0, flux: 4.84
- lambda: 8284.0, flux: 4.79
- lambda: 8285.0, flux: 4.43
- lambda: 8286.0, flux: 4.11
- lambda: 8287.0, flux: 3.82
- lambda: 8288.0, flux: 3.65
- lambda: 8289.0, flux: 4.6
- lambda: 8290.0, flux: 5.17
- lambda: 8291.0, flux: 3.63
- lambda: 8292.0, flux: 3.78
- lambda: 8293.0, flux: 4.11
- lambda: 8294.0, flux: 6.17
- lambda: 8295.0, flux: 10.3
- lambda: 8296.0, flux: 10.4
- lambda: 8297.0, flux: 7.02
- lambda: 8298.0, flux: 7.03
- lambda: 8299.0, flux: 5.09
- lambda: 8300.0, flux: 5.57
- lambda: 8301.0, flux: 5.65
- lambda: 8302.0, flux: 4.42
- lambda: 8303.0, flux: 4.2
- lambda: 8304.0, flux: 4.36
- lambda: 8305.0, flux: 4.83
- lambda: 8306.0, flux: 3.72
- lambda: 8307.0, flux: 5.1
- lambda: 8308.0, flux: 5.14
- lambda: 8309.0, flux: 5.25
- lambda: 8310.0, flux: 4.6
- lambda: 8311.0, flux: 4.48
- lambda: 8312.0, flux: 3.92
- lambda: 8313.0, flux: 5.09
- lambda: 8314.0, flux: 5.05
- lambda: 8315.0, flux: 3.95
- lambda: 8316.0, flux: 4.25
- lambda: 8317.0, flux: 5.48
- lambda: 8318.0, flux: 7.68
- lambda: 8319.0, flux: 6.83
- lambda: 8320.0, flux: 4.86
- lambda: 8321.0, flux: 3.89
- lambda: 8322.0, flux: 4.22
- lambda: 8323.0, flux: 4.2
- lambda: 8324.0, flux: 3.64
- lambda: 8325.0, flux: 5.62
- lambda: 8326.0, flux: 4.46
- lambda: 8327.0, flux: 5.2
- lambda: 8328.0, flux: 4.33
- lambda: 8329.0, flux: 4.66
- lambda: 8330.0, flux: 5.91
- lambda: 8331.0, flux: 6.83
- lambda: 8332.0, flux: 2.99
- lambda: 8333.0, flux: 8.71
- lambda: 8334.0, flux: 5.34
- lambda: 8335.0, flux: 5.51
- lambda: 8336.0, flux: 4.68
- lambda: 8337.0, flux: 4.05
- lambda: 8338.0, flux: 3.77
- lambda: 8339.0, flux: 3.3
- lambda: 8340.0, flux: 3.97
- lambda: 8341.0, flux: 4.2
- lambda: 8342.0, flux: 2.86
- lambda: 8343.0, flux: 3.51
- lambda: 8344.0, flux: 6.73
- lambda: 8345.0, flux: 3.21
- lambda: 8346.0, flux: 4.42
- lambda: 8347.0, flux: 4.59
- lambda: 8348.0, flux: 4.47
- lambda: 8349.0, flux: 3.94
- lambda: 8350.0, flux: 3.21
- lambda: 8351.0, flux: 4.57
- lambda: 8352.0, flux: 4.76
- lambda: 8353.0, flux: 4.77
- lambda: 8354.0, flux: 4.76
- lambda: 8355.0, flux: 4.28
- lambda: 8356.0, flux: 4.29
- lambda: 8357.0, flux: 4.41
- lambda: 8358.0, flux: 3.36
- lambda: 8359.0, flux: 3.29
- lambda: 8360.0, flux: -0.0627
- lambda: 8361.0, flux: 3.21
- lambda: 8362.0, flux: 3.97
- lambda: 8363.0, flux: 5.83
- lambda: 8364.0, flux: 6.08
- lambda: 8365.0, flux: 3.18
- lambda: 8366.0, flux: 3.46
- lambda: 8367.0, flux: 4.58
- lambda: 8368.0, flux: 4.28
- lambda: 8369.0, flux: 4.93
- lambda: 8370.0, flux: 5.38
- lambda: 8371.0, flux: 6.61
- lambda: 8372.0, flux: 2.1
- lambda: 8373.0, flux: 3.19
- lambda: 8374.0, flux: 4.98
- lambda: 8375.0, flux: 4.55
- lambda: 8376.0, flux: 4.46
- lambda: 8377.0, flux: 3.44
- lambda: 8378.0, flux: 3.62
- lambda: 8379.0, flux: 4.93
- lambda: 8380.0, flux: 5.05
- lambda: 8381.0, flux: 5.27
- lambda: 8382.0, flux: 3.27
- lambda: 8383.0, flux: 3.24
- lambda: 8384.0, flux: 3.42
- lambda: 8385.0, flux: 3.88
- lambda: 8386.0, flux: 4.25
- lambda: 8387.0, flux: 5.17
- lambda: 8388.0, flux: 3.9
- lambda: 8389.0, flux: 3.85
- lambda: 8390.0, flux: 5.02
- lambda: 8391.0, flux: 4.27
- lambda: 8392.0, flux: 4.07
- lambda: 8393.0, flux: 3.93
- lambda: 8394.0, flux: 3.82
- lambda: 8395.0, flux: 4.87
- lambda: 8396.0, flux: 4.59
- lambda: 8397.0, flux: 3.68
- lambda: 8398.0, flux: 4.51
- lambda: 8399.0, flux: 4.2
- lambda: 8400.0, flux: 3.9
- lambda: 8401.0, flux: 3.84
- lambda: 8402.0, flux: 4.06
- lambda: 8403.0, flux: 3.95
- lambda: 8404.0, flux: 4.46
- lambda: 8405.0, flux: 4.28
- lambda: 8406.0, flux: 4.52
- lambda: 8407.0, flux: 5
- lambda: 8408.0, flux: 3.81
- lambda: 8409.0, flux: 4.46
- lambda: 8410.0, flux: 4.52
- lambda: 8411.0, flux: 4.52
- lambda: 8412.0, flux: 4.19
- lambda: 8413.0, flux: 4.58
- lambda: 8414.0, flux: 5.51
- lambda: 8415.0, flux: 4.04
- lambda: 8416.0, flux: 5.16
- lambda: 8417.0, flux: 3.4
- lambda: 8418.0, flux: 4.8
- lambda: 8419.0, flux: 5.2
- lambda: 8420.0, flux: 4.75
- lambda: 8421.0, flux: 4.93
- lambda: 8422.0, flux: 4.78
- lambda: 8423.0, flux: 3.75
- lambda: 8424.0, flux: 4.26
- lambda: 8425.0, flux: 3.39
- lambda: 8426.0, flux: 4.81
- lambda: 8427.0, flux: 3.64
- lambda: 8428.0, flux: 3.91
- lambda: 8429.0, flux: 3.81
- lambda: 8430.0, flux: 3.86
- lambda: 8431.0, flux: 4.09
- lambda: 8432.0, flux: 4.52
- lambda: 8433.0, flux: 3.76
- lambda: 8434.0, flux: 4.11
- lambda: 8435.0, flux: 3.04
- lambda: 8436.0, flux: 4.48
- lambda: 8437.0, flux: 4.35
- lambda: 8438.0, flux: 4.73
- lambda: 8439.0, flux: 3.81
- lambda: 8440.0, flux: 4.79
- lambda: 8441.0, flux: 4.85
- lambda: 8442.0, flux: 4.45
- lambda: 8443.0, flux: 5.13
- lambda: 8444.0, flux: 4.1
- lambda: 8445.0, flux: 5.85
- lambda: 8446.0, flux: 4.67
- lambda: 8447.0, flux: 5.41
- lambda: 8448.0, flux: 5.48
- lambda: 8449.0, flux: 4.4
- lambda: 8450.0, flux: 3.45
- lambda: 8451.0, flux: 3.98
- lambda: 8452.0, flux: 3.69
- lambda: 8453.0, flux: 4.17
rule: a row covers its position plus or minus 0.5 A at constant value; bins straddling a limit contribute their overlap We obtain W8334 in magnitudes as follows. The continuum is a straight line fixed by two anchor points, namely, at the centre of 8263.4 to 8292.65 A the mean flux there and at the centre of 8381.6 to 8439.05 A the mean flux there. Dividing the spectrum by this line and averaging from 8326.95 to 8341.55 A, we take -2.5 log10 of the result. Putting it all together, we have -0.06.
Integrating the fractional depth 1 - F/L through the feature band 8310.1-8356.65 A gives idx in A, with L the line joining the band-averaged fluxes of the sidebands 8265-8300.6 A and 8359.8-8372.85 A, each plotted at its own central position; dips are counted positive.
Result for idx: -0.4 A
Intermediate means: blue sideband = 5.33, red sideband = 4.19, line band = 4.68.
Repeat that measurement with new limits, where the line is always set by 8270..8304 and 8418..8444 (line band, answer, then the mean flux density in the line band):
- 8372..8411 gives 3.1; 4.19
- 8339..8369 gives 4.5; 4.07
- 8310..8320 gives -0.2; 5.15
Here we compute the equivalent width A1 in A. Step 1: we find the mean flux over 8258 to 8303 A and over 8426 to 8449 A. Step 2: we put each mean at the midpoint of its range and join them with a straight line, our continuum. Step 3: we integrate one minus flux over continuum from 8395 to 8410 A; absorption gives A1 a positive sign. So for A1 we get 1.1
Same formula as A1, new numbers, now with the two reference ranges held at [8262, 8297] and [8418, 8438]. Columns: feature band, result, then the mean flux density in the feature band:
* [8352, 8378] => 3.0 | 4.14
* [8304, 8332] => 0.8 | 4.89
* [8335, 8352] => 2.4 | 4.15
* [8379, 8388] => 0.7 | 4.22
